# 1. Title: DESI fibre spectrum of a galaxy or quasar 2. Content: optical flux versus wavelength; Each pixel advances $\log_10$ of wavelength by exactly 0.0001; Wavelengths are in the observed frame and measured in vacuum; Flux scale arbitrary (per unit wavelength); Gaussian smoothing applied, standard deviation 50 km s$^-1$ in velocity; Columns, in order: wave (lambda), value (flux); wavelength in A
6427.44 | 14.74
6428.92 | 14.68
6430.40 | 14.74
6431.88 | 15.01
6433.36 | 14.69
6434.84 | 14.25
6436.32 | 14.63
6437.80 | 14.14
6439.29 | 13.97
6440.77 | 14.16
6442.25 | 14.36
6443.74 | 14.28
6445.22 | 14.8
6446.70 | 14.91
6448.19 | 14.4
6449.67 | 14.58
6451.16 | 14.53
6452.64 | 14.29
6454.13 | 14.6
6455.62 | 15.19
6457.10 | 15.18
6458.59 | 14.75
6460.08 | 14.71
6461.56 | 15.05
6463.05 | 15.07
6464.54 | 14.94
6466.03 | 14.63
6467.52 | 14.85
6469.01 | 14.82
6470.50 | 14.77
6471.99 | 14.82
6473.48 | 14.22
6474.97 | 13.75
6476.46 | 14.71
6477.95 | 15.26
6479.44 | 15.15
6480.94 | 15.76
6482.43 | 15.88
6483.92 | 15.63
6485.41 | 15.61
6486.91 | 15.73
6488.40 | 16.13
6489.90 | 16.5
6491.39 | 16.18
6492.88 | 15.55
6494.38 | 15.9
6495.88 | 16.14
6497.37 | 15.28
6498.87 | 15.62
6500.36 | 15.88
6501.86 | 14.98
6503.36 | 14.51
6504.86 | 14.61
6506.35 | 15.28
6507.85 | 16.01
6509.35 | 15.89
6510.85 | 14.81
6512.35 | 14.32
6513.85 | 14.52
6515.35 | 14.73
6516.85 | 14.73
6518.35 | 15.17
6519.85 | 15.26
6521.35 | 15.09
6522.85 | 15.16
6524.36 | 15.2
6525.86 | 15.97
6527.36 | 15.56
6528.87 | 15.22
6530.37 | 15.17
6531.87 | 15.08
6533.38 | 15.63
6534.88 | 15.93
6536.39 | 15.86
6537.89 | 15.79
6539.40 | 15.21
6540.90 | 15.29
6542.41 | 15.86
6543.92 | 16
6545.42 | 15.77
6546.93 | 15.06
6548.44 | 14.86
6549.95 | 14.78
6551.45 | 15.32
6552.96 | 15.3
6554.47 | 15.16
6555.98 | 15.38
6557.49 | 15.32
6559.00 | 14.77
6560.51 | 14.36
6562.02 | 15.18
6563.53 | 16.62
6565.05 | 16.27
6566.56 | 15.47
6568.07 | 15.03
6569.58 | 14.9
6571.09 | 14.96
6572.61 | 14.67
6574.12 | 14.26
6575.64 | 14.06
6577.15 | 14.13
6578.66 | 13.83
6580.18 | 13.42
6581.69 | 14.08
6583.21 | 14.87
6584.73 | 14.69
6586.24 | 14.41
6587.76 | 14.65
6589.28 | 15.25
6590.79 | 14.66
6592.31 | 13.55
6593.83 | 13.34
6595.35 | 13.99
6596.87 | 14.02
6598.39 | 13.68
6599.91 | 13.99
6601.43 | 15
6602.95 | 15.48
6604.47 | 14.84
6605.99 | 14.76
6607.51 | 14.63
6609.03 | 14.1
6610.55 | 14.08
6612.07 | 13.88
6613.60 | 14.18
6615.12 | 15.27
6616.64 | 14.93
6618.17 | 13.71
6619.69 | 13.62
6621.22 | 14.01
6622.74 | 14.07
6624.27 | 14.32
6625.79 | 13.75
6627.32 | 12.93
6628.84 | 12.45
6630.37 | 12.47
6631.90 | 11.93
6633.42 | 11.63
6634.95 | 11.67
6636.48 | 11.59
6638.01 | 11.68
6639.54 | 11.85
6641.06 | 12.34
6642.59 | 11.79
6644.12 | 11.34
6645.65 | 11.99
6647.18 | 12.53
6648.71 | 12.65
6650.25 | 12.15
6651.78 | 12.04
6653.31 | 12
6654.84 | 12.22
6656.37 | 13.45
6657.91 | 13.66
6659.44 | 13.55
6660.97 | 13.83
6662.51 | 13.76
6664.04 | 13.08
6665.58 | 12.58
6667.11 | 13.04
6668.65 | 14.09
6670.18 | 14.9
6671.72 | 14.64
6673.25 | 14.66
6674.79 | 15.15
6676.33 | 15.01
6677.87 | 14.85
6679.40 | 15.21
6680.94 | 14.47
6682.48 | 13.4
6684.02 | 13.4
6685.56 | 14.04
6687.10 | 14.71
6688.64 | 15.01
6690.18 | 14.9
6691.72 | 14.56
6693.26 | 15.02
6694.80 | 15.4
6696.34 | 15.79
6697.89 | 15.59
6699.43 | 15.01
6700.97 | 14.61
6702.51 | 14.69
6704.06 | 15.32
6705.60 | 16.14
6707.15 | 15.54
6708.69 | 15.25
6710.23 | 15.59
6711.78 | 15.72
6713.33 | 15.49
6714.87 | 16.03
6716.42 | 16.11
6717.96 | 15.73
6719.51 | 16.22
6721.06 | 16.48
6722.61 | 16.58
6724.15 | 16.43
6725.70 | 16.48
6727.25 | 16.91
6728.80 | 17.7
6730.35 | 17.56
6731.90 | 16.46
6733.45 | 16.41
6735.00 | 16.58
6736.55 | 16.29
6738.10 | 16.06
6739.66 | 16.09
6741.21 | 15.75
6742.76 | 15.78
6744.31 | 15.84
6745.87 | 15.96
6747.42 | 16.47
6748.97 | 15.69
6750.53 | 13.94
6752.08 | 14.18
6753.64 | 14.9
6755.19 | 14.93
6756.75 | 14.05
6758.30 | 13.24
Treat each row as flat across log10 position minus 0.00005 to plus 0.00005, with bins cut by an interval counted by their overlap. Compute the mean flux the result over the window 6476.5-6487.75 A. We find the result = 15.5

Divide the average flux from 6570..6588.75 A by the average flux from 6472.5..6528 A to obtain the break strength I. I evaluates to 0.9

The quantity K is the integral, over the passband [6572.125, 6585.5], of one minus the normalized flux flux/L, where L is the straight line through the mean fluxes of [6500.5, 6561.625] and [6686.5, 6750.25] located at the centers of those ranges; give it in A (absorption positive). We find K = 1.0 A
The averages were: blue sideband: 15.2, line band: 14.2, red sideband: 15.8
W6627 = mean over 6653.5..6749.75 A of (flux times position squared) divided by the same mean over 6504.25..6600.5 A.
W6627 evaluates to 1.1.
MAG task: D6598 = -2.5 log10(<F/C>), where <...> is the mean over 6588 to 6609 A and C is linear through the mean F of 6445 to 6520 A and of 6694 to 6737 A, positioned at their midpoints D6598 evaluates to 0.08 mag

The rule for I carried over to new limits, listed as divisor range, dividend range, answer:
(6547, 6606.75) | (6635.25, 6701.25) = 0.93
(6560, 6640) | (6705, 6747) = 1.15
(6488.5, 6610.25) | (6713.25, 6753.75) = 1.07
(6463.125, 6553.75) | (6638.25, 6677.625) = 0.86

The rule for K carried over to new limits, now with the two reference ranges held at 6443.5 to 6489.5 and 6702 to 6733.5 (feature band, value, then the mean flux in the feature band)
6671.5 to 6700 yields 2.2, 14.8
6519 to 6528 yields -0.1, 15.4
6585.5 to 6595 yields 0.8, 14.3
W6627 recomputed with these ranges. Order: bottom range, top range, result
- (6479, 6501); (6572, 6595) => 0.93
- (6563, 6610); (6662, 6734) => 1.08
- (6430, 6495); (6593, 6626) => 1.00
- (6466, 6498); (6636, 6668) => 0.86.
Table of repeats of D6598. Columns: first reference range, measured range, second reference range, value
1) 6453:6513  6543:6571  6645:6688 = -0.054 mag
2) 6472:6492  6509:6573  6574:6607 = -0.033 mag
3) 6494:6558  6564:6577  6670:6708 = 0.018 mag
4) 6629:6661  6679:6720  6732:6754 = -0.069 mag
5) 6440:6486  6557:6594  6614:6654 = -0.095 mag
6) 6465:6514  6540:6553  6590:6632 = -0.049 mag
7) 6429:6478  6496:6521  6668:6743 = -0.022 mag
